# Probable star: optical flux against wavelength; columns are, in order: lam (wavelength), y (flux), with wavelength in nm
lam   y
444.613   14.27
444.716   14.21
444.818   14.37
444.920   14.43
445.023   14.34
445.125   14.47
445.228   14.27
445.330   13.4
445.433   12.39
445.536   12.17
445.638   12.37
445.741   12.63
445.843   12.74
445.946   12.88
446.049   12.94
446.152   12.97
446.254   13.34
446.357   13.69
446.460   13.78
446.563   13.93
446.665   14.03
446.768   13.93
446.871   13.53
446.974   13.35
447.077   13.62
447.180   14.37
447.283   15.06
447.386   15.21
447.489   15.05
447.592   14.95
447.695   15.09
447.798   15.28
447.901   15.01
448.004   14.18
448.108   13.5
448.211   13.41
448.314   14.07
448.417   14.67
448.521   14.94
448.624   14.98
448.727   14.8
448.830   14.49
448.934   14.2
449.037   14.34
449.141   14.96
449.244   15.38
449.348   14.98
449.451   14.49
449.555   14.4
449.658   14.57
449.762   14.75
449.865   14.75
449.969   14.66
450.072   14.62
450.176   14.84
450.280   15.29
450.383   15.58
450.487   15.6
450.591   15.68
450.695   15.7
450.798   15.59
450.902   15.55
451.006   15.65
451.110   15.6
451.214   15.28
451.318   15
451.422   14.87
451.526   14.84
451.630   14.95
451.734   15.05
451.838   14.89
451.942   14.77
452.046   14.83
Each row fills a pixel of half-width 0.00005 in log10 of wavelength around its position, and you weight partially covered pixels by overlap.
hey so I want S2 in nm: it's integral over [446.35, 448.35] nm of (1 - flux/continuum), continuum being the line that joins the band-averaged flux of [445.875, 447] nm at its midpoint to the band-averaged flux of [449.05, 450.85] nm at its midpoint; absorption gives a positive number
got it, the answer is -0.06 nm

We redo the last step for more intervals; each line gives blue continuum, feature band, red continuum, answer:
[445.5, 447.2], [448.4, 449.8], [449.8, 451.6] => -0.02 nm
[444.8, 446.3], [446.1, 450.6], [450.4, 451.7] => -0.05 nm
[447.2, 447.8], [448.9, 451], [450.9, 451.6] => 0.02 nm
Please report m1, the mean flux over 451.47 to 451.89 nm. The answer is 14.9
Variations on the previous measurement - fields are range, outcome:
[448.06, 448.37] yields 13.7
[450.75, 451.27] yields 15.5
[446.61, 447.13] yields 13.7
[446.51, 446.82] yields 14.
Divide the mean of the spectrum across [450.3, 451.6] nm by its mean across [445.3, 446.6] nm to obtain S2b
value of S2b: 1.19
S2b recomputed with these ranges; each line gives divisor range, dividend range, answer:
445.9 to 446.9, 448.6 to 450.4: 1.09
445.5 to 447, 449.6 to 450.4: 1.12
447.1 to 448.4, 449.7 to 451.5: 1.04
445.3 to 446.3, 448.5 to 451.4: 1.18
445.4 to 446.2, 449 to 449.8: 1.17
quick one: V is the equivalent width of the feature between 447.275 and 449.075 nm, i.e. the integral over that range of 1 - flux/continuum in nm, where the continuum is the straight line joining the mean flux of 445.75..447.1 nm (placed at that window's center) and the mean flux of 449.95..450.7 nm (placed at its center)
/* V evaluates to -0.05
